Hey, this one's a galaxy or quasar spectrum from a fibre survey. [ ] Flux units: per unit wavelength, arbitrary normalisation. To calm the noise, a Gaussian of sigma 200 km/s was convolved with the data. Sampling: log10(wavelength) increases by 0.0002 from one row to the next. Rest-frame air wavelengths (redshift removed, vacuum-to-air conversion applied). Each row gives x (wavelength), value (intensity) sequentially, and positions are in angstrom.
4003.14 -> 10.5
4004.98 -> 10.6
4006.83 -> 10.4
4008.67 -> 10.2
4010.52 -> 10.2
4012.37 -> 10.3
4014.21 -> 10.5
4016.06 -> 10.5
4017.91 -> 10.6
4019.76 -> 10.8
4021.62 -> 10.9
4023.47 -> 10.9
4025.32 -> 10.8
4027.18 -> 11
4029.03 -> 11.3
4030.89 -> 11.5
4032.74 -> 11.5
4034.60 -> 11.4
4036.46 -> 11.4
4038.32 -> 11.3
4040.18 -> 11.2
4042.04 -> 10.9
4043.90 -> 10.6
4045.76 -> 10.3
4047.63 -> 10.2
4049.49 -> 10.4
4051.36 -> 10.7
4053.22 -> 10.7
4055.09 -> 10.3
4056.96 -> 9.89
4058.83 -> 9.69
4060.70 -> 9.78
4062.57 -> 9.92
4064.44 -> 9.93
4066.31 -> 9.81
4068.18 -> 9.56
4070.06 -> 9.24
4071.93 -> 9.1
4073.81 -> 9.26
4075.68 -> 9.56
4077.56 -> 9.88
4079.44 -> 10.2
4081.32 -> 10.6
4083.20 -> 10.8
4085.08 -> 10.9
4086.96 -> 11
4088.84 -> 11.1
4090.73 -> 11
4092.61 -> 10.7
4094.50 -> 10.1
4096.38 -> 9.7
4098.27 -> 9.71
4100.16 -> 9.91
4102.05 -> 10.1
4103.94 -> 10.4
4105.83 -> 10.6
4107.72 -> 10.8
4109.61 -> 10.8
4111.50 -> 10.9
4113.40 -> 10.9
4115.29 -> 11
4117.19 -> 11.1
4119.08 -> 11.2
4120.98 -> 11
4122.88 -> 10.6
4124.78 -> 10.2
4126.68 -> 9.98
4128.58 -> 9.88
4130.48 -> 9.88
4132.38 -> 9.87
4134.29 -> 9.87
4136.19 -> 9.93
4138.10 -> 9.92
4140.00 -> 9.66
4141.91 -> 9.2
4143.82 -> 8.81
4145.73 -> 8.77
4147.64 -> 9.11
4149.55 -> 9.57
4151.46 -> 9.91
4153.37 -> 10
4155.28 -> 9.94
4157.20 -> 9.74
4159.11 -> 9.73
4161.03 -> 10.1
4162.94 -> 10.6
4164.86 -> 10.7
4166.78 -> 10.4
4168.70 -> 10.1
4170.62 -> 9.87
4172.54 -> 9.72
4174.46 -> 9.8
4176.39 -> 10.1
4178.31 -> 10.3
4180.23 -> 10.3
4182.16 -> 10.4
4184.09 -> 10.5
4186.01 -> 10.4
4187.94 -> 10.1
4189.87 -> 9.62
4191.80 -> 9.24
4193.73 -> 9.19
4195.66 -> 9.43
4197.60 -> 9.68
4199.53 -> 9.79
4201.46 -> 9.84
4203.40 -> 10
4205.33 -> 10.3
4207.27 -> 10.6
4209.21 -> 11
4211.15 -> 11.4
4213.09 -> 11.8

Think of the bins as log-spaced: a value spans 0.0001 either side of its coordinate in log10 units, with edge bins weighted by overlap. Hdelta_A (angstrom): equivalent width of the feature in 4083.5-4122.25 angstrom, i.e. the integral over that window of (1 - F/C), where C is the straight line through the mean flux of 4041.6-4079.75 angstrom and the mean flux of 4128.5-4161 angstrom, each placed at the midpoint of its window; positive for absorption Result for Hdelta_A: -3.32 angstrom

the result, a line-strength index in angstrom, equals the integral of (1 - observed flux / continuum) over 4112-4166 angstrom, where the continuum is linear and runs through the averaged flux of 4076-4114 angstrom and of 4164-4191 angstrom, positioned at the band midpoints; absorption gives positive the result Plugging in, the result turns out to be 1.4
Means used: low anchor 10.5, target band 10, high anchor 10.2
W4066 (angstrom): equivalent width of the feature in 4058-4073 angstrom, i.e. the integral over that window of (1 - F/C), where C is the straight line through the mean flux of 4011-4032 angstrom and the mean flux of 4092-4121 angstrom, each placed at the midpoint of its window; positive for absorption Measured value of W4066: 1.48 angstrom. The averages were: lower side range 10.8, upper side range 10.5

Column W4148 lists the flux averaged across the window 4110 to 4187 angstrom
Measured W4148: 10.1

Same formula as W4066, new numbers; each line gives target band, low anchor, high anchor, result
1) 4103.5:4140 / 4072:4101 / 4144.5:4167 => -1.4 angstrom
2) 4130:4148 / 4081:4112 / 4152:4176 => 1.3 angstrom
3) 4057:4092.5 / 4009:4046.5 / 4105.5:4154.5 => 1.5 angstrom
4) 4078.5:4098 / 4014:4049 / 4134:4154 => -0.7 angstrom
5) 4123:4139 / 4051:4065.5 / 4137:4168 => -0.2 angstrom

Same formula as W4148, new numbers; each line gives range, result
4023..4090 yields 10.5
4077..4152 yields 10.2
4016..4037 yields 11.1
